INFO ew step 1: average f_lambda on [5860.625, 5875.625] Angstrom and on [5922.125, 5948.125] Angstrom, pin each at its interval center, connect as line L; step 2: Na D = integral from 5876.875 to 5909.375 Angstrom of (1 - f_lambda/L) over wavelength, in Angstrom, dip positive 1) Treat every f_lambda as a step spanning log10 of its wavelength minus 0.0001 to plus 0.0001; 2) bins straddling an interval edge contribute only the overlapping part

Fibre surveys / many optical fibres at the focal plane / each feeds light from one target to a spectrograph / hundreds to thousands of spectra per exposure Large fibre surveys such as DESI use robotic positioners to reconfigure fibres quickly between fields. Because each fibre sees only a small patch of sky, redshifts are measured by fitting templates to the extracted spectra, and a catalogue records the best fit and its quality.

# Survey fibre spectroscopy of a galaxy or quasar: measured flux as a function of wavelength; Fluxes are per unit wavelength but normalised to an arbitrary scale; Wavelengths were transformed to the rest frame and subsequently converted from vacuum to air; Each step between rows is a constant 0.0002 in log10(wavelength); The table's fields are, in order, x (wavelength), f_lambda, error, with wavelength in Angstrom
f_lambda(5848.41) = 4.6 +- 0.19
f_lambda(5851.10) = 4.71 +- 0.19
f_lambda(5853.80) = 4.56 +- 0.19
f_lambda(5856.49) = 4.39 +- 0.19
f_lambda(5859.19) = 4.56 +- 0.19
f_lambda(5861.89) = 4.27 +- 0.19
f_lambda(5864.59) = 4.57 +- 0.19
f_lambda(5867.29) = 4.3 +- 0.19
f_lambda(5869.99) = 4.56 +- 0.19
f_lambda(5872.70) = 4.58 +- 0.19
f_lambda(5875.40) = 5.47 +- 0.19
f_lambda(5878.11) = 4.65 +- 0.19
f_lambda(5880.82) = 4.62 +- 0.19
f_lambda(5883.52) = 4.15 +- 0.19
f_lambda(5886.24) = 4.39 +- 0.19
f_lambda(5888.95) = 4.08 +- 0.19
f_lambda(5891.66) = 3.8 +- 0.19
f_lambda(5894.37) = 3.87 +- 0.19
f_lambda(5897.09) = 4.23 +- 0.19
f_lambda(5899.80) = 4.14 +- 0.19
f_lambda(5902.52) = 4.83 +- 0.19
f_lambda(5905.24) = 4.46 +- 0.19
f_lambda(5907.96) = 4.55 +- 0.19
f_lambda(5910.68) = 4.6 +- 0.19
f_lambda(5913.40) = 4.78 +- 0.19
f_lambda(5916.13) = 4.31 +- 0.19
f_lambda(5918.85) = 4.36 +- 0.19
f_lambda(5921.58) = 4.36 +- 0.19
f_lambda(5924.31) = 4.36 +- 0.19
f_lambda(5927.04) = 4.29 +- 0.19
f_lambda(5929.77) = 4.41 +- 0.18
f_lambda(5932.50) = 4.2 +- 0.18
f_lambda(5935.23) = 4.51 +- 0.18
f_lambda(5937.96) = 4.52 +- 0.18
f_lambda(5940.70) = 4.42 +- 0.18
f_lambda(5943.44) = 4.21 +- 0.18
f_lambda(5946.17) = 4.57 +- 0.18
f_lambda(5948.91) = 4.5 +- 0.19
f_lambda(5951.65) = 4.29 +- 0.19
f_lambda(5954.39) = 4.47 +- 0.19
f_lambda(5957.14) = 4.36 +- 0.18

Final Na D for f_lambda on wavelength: 1.3 Angstrom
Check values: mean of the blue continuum 4.56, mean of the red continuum 4.39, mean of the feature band 4.31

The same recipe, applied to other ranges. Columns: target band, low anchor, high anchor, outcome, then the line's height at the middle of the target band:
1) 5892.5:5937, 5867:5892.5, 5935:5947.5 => 0.7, 4.46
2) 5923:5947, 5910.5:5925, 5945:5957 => 0.3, 4.45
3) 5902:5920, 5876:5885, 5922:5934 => -0.6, 4.4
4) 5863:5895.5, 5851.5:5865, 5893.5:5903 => -0.5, 4.35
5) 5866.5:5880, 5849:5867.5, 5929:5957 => -0.7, 4.48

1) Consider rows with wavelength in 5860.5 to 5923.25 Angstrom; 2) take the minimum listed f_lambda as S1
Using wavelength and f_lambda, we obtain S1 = 3.8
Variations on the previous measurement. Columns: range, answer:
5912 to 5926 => 4.31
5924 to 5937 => 4.2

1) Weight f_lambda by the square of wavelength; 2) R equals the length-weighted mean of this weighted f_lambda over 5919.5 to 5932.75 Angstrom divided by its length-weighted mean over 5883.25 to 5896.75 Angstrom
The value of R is 1.1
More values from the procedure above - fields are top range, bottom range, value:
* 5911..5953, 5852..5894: 1.01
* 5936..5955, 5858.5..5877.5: 0.98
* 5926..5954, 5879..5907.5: 1.05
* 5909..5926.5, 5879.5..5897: 1.08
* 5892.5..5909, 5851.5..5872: 0.98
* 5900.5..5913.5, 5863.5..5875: 1.02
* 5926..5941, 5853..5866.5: 1.01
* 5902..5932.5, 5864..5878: 0.96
